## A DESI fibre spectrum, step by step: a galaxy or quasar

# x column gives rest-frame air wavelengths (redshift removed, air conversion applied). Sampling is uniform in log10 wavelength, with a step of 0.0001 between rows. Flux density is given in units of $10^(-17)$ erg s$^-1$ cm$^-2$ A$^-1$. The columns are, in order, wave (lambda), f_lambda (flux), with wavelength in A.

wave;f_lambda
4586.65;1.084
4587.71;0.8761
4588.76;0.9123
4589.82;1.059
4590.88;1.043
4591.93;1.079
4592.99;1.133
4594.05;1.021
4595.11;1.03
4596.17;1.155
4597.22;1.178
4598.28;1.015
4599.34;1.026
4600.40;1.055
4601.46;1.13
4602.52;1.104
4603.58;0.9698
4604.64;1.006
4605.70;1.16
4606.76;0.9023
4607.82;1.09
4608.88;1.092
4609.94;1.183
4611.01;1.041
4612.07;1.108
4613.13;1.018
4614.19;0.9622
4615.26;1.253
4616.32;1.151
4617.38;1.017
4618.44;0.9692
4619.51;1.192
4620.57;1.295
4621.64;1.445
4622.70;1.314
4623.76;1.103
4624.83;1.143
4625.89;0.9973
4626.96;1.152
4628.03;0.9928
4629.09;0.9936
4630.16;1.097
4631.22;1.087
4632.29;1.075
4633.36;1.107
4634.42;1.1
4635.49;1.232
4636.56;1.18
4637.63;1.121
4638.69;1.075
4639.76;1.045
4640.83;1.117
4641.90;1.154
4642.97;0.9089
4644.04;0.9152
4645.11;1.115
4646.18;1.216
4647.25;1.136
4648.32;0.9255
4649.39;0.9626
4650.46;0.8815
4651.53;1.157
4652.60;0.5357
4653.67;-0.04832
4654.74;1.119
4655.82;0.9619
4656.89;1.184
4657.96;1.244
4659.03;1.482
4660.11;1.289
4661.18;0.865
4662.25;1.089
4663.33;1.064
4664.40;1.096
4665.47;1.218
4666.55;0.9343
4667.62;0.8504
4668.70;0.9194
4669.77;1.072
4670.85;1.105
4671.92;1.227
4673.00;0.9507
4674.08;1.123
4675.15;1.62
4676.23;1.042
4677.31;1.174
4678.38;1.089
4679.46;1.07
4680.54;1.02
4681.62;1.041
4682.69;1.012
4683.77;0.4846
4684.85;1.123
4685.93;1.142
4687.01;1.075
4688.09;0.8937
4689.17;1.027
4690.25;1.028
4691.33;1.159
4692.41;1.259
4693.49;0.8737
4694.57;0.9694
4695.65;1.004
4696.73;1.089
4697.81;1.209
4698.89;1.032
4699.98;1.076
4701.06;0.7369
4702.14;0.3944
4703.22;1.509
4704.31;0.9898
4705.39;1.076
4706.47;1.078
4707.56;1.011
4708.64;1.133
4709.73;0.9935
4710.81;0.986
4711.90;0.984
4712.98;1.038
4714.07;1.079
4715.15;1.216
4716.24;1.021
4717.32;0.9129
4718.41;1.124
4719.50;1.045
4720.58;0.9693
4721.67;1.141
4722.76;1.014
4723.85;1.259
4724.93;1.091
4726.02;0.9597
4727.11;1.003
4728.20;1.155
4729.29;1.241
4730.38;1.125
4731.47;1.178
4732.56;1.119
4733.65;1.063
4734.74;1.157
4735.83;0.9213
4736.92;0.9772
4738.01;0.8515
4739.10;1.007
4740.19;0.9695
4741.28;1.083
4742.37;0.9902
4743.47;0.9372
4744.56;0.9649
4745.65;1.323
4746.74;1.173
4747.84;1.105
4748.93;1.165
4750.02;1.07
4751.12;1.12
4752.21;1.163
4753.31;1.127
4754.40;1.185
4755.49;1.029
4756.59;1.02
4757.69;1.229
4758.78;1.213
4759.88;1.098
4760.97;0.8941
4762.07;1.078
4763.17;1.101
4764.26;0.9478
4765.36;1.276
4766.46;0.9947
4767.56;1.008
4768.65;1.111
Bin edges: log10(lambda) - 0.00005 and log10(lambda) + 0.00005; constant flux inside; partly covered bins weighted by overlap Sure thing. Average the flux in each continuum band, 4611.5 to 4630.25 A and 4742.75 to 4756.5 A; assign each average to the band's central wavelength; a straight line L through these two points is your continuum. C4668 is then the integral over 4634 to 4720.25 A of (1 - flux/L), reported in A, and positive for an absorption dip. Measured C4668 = 5.79 A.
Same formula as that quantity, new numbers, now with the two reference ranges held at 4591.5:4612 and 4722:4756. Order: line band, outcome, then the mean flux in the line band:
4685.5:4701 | 0.4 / 1.05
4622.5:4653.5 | 0.8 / 1.05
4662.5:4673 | 0.3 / 1.05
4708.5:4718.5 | 0.4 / 1.04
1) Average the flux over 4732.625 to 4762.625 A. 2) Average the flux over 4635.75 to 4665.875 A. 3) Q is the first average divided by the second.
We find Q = 1.03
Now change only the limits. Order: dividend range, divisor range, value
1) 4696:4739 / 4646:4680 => 1.00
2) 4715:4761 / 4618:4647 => 0.97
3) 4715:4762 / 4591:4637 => 0.98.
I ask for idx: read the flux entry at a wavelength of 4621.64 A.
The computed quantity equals 1.445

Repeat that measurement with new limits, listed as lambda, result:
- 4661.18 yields 0.865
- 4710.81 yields 0.986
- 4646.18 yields 1.216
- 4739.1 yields 1.007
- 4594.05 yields 1.021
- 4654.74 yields 1.119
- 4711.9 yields 0.984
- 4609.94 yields 1.183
